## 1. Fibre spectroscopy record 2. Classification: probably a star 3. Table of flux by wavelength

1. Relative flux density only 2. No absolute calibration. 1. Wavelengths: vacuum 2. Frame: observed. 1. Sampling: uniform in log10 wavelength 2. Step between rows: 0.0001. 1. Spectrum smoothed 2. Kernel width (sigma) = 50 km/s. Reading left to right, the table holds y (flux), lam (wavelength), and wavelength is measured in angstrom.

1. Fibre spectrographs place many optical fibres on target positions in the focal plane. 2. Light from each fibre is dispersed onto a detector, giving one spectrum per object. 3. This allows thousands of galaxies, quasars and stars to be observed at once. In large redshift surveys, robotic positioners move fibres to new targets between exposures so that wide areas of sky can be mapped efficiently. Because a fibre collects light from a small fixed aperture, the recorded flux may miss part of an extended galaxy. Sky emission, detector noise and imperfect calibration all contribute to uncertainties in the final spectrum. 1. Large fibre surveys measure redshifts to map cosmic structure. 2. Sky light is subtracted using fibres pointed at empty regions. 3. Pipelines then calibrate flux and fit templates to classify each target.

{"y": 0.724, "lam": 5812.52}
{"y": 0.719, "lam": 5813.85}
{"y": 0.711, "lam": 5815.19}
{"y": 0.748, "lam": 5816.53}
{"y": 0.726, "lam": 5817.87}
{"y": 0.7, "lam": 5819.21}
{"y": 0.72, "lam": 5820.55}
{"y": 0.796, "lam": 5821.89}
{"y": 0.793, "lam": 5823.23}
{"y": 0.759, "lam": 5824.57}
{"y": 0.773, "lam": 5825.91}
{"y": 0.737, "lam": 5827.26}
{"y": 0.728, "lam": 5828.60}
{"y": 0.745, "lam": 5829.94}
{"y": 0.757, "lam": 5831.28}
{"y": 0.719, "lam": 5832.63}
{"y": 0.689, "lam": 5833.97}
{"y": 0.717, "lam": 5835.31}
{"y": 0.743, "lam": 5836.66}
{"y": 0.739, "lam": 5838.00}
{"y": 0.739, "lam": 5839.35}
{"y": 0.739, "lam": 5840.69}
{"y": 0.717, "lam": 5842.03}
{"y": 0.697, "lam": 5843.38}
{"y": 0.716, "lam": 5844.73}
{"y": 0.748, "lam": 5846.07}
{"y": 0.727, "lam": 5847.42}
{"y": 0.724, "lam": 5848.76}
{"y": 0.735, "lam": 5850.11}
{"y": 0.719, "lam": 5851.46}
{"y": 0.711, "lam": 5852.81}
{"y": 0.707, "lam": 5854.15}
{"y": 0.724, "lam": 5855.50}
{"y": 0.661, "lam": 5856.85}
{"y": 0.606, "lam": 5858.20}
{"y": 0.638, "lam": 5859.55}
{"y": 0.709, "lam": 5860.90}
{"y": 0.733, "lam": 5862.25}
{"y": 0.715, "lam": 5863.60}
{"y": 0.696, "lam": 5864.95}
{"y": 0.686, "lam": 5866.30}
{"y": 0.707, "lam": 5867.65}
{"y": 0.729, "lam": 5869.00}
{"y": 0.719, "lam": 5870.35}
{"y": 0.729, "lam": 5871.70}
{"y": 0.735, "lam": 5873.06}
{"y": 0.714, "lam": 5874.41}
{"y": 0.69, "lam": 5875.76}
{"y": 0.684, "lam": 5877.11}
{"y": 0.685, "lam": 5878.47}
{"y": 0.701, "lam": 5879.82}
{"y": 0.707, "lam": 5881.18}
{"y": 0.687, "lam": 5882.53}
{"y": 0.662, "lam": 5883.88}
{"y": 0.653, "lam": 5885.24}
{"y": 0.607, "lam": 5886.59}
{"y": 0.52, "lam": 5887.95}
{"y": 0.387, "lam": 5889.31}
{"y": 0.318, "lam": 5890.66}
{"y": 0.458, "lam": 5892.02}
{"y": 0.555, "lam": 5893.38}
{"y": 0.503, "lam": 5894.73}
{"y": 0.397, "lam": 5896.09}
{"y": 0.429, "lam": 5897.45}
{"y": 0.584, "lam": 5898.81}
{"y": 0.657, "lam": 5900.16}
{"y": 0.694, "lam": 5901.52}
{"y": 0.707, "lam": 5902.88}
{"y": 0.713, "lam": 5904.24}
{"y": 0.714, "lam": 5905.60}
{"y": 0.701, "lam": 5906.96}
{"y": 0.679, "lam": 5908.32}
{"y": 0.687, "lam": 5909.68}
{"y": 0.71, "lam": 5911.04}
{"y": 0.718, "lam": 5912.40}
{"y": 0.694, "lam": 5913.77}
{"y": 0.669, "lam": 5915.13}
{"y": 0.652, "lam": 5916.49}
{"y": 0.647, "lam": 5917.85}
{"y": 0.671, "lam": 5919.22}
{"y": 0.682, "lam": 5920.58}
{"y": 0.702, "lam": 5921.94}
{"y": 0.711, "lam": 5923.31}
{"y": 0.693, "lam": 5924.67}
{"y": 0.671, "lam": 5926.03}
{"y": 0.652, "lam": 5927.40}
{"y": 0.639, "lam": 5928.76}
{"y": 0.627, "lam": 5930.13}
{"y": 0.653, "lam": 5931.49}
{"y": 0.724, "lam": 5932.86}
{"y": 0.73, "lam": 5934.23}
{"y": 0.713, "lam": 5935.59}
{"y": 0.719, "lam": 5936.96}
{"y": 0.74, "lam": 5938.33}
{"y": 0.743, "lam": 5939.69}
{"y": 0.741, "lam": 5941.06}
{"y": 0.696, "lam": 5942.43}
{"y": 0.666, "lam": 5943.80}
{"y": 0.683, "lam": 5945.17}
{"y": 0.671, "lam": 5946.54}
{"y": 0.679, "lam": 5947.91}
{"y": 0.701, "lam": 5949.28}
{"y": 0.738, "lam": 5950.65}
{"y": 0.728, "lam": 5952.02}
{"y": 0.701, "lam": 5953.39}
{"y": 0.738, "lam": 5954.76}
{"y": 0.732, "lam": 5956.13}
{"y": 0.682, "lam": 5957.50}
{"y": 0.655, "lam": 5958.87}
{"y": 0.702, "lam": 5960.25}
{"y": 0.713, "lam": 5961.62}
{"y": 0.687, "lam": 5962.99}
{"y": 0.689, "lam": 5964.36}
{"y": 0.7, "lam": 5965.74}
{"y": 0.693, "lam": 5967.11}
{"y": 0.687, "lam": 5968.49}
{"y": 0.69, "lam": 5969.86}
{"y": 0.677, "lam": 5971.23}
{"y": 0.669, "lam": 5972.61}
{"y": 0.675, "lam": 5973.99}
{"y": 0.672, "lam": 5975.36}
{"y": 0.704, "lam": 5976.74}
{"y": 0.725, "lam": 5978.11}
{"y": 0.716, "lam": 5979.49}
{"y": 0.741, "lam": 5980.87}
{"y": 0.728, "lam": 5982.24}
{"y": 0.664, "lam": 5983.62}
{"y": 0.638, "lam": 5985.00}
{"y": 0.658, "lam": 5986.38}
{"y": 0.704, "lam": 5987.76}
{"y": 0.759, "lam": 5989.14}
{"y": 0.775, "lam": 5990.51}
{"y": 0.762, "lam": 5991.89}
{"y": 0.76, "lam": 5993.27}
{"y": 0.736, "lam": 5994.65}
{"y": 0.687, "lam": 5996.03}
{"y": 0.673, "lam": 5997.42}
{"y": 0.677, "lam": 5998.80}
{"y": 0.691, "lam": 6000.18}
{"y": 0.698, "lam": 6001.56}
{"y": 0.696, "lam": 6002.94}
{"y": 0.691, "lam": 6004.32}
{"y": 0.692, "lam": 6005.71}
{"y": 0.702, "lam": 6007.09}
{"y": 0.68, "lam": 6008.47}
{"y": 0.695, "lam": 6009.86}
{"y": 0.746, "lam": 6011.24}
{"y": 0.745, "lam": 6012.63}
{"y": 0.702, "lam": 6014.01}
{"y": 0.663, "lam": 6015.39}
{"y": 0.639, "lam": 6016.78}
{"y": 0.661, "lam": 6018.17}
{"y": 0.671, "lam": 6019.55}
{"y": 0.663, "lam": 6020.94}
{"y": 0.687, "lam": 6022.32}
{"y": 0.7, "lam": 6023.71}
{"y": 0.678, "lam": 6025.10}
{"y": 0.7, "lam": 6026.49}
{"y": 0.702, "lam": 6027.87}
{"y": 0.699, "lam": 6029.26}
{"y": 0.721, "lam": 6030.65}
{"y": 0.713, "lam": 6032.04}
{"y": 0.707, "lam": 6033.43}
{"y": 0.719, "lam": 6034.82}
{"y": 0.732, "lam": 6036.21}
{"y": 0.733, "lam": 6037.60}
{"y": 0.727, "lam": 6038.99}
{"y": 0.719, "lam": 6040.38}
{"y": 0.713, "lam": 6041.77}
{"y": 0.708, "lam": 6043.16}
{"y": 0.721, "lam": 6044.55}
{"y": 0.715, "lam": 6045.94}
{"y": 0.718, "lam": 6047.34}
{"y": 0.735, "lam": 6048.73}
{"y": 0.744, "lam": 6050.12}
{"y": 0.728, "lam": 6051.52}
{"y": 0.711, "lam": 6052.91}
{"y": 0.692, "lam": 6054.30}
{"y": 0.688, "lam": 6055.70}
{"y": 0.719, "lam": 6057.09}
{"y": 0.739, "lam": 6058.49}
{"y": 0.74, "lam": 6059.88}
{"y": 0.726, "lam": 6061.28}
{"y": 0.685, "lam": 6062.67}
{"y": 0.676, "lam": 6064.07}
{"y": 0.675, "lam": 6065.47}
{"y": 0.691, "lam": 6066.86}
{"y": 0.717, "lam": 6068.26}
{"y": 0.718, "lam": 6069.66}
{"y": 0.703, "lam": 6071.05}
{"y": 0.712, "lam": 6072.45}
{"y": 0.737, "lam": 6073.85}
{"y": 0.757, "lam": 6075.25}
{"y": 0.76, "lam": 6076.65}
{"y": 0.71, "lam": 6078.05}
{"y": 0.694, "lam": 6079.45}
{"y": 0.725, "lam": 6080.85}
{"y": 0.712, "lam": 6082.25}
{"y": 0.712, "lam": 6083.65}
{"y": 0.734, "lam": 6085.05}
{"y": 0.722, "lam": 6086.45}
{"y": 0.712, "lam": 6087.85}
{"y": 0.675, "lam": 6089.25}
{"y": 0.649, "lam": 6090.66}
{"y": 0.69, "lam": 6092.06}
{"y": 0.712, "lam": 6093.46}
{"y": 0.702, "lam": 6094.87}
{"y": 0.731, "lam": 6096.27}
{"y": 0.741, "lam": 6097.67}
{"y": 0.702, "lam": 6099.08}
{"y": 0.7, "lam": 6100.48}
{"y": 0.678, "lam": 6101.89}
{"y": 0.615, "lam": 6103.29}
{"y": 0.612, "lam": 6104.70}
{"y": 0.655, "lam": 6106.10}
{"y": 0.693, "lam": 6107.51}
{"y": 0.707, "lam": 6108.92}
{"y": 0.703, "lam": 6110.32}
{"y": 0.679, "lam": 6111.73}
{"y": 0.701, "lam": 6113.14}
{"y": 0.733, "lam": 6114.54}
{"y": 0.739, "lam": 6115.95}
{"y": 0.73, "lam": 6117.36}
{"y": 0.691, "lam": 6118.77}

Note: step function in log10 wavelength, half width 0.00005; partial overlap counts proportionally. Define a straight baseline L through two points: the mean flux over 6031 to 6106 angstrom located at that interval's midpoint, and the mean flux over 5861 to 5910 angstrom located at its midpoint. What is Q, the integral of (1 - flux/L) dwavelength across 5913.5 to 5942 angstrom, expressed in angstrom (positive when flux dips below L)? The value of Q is -1.52 angstrom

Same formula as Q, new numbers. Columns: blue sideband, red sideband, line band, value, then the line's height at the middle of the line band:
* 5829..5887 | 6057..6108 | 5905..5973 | 1.2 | 0.706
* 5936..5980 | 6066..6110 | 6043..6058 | -0.3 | 0.702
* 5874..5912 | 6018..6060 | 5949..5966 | -1.3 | 0.657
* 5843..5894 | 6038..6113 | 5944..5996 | -1.3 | 0.686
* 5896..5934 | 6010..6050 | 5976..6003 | -0.7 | 0.691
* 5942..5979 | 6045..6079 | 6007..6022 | 0.4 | 0.706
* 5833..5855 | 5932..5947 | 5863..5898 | 4.9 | 0.718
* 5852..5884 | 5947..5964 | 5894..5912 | 1.8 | 0.701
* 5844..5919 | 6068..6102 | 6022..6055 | -0.6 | 0.7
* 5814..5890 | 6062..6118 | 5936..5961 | -0.1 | 0.704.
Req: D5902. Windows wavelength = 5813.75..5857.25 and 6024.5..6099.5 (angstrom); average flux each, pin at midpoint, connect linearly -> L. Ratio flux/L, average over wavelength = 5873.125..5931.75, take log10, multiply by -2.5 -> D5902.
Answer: 0.14 mag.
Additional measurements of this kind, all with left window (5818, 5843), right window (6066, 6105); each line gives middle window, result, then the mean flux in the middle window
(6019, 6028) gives 0.04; 0.685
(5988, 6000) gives -0.01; 0.726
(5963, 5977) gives 0.05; 0.685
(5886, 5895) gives 0.47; 0.476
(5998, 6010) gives 0.04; 0.691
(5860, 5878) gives 0.04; 0.71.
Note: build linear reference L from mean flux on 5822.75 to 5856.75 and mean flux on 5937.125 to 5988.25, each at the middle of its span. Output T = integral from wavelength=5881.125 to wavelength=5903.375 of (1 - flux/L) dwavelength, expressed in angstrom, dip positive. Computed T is 5.0 angstrom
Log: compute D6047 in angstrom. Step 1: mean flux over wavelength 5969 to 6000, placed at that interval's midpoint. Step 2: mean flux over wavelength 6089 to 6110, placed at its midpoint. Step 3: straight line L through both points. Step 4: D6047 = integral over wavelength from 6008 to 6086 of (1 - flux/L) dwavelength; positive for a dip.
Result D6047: -1.81 angstrom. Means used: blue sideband 0.704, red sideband 0.685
